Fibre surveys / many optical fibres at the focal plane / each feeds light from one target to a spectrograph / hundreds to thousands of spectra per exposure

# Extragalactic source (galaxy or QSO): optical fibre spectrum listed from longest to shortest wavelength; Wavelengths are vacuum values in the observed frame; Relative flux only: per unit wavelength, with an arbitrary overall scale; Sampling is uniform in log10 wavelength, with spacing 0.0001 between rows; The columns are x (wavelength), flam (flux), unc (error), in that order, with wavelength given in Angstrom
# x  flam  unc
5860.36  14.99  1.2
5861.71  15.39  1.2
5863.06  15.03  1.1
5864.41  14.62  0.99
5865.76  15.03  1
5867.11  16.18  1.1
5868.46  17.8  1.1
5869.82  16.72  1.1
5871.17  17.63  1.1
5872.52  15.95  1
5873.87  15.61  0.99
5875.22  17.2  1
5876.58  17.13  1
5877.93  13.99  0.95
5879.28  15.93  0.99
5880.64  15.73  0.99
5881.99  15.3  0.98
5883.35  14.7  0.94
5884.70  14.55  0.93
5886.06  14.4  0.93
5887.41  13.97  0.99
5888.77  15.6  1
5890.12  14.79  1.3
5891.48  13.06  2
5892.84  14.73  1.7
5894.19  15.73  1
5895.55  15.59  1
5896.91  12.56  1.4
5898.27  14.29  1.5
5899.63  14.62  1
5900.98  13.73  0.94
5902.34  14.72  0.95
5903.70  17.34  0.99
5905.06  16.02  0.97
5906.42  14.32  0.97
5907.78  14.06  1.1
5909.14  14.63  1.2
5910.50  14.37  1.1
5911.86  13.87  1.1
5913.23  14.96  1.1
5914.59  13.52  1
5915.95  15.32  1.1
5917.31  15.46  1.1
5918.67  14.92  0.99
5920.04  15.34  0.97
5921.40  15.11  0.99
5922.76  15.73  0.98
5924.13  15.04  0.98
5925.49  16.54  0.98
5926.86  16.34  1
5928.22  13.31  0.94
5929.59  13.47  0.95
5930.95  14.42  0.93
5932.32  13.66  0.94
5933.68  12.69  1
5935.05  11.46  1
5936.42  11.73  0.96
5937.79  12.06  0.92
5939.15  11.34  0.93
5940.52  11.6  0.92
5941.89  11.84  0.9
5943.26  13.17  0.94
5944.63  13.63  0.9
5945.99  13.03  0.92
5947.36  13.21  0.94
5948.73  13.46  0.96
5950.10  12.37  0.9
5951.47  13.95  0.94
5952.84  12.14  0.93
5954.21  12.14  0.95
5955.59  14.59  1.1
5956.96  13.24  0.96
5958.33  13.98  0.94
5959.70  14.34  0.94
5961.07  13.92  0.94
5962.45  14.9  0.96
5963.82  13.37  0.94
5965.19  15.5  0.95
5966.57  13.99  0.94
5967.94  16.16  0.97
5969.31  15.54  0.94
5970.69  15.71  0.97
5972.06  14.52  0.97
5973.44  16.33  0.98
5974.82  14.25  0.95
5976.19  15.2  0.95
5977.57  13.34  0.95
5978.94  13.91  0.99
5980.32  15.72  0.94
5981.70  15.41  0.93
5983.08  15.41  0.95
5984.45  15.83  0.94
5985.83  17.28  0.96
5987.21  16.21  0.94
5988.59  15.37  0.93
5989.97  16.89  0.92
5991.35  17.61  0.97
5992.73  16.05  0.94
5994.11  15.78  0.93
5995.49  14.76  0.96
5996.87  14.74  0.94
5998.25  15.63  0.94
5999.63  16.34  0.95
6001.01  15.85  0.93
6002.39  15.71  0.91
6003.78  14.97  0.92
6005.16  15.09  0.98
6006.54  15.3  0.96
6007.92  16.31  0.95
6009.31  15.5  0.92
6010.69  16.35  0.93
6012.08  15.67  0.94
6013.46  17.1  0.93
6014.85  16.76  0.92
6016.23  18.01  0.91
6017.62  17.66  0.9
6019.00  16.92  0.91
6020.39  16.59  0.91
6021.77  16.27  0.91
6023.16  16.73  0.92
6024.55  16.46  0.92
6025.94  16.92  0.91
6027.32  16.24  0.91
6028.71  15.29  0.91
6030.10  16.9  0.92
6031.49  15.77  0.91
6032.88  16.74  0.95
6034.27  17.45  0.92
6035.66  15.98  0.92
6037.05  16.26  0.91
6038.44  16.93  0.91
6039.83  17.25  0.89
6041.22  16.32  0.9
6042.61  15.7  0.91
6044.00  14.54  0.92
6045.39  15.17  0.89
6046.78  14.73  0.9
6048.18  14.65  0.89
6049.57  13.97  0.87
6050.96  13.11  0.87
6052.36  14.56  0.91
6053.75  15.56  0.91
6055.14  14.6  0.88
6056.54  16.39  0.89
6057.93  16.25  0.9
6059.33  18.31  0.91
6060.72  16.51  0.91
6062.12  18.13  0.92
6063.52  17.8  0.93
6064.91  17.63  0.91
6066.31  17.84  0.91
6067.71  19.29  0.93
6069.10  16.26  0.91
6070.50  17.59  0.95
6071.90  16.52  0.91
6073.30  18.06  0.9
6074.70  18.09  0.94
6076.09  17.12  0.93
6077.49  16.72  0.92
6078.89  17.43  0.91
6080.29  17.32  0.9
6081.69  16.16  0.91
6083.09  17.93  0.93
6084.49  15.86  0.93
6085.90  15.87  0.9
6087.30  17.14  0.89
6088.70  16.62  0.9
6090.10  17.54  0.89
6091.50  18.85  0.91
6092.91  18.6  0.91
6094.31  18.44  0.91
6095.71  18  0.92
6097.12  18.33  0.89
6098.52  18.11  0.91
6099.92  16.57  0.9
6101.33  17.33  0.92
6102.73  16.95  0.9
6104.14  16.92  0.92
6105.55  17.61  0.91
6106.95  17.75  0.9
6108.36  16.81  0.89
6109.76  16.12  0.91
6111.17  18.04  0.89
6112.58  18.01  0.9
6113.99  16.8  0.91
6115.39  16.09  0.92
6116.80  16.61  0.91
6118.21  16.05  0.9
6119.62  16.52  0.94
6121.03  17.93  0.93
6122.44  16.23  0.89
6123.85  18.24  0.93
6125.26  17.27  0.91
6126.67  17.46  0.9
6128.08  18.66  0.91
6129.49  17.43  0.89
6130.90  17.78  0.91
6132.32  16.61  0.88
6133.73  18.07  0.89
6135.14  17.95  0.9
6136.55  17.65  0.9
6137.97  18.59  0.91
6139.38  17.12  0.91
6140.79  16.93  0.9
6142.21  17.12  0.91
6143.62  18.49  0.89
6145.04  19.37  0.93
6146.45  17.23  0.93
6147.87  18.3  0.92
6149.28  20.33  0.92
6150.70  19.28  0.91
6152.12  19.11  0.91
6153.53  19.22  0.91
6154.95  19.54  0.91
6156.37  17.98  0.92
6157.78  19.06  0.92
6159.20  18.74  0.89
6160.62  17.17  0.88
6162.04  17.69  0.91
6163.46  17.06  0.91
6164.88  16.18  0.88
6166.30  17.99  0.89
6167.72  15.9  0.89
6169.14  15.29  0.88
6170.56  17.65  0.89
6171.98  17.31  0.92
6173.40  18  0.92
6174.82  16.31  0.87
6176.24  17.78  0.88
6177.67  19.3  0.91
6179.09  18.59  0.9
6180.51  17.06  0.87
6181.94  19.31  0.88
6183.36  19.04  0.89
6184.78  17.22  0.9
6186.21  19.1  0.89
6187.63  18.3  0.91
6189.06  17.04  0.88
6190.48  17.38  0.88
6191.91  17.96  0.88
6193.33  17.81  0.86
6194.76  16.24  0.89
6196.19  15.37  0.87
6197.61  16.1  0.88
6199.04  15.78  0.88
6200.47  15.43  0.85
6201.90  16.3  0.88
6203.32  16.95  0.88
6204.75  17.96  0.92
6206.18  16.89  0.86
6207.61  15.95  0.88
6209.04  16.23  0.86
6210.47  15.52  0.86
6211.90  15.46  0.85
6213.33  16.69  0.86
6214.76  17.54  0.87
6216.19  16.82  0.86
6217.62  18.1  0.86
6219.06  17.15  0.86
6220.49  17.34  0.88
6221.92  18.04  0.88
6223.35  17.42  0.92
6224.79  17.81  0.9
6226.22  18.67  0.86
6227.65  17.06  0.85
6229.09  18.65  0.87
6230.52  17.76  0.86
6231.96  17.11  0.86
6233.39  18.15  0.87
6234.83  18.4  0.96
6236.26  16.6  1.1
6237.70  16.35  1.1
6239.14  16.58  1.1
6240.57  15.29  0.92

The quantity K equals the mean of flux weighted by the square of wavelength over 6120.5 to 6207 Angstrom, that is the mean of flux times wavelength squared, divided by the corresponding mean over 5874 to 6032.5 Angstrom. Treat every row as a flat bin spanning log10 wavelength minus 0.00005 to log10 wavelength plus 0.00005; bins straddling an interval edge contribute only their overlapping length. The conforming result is 1.27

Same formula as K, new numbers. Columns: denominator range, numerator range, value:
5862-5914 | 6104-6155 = 1.26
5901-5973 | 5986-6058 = 1.17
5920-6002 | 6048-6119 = 1.22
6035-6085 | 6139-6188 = 1.13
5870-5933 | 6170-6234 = 1.28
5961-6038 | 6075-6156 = 1.15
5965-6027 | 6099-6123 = 1.11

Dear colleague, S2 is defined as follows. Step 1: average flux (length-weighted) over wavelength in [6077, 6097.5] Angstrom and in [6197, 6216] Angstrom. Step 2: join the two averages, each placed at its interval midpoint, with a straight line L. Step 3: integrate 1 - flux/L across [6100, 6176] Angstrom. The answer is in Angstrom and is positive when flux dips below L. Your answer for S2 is -2.81 Angstrom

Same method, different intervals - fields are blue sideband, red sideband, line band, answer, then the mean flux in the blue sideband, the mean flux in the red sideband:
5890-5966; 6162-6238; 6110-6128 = -0.9 Angstrom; 14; 17.2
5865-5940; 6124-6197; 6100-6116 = 0.1 Angstrom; 14.8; 17.8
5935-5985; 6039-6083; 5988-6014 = -1.6 Angstrom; 13.9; 16.5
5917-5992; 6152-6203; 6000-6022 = -1.6 Angstrom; 14.3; 17.5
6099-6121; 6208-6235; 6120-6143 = -0.7 Angstrom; 17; 17.3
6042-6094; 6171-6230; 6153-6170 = -0.5 Angstrom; 16.6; 17.3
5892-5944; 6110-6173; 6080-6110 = -0.7 Angstrom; 14.2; 17.7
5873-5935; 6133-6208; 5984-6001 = -0.3 Angstrom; 14.8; 17.7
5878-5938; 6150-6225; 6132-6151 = -1.3 Angstrom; 14.5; 17.4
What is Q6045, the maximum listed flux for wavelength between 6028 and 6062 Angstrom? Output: 18.31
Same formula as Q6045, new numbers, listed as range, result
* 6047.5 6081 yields 19.29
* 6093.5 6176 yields 20.33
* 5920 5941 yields 16.54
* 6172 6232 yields 19.31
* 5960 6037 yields 18.01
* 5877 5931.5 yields 17.34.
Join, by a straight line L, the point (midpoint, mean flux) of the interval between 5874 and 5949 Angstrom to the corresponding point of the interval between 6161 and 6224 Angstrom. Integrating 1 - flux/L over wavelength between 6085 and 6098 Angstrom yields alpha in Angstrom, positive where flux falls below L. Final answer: -1.2 Angstrom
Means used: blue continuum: 14.4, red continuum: 17.1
